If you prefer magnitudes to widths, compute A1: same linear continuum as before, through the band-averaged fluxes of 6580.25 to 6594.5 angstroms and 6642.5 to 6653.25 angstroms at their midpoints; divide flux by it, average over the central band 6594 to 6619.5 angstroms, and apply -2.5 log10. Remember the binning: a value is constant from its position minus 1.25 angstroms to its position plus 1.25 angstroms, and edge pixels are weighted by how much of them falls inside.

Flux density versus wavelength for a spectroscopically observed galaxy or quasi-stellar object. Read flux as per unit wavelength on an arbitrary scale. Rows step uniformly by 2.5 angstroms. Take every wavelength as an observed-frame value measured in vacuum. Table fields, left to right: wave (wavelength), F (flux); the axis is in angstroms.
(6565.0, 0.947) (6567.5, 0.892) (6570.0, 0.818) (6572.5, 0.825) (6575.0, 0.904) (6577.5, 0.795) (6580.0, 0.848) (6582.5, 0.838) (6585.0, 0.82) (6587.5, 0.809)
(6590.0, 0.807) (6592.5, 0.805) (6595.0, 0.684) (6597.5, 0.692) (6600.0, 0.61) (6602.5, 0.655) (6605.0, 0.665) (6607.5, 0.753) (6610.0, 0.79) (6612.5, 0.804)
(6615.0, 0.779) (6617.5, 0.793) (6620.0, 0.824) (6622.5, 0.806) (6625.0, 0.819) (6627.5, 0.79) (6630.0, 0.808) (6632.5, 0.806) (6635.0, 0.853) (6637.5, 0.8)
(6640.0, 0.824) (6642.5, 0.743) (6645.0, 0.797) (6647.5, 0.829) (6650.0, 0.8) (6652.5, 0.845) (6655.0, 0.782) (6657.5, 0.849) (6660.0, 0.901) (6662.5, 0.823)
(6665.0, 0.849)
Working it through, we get 0.12 mag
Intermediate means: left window 0.811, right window 0.808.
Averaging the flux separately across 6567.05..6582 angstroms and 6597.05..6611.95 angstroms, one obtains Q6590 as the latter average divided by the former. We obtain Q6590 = 0.8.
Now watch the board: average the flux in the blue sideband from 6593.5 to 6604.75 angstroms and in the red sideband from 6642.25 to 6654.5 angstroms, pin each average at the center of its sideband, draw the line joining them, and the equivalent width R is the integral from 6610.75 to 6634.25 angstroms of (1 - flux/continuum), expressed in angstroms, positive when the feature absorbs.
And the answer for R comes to -2.3 angstroms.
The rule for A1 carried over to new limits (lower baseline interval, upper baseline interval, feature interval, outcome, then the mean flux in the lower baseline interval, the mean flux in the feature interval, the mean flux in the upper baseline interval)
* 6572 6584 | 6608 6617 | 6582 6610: 0.11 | 0.843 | 0.739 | 0.788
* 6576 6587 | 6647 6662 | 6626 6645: 0.04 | 0.826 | 0.803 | 0.834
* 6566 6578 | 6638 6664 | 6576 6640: 0.08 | 0.852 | 0.78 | 0.819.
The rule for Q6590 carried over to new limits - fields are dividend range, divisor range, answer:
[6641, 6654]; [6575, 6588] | 0.97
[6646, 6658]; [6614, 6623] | 1.02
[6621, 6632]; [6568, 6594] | 0.97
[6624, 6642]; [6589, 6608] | 1.15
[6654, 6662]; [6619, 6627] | 1.04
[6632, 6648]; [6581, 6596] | 1.01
